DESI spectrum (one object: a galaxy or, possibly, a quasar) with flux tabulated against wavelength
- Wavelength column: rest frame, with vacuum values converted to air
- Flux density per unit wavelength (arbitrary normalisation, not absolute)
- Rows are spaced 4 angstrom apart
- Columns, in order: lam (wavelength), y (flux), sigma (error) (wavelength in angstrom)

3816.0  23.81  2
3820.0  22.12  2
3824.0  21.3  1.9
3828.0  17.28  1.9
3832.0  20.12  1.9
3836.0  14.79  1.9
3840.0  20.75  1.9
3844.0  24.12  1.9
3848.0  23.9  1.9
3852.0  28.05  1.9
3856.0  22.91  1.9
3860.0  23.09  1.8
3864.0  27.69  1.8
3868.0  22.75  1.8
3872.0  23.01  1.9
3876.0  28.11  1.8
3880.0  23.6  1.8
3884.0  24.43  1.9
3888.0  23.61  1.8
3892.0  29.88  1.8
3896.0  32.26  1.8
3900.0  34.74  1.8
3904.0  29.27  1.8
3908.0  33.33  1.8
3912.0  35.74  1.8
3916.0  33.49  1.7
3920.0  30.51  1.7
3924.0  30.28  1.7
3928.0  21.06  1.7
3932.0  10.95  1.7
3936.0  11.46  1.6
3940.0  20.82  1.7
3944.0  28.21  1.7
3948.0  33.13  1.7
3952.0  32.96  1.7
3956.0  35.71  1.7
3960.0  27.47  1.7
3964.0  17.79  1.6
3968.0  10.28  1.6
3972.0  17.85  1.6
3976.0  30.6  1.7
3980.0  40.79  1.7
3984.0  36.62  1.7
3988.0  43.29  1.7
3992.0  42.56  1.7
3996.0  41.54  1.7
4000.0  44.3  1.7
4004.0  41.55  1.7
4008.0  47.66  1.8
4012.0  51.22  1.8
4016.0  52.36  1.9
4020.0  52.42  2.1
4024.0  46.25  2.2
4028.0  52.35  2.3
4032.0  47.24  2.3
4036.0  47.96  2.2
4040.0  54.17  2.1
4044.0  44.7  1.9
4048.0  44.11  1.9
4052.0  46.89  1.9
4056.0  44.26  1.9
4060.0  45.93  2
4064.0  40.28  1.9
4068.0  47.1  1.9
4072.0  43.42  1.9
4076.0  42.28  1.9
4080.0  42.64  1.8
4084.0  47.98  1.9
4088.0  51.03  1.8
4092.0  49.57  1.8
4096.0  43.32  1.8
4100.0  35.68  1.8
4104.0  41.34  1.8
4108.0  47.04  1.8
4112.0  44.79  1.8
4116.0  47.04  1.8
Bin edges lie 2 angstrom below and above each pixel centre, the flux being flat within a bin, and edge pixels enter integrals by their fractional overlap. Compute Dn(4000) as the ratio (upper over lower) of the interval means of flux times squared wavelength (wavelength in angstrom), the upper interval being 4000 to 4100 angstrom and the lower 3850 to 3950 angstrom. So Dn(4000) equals 1.9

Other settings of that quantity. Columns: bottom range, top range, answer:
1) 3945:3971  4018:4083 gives 1.87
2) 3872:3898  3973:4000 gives 1.53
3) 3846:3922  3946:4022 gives 1.39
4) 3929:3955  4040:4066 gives 2.04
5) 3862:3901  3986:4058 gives 1.88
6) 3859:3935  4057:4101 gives 1.81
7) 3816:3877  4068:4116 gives 2.23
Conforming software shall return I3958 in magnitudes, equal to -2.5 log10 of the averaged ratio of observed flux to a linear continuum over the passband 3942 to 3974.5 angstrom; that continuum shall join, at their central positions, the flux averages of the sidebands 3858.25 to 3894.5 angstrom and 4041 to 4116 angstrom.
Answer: 0.277 mag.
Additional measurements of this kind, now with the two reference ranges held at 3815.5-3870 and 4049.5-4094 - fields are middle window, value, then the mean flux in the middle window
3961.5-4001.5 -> 0.14 mag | 32.4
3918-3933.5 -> 0.28 mag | 23.6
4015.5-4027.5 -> -0.24 mag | 50.3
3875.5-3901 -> -0.03 mag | 27.8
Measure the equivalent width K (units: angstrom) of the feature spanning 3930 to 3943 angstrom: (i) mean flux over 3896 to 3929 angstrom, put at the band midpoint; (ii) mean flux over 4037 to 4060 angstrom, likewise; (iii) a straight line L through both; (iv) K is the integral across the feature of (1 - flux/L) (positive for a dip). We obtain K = 7.1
